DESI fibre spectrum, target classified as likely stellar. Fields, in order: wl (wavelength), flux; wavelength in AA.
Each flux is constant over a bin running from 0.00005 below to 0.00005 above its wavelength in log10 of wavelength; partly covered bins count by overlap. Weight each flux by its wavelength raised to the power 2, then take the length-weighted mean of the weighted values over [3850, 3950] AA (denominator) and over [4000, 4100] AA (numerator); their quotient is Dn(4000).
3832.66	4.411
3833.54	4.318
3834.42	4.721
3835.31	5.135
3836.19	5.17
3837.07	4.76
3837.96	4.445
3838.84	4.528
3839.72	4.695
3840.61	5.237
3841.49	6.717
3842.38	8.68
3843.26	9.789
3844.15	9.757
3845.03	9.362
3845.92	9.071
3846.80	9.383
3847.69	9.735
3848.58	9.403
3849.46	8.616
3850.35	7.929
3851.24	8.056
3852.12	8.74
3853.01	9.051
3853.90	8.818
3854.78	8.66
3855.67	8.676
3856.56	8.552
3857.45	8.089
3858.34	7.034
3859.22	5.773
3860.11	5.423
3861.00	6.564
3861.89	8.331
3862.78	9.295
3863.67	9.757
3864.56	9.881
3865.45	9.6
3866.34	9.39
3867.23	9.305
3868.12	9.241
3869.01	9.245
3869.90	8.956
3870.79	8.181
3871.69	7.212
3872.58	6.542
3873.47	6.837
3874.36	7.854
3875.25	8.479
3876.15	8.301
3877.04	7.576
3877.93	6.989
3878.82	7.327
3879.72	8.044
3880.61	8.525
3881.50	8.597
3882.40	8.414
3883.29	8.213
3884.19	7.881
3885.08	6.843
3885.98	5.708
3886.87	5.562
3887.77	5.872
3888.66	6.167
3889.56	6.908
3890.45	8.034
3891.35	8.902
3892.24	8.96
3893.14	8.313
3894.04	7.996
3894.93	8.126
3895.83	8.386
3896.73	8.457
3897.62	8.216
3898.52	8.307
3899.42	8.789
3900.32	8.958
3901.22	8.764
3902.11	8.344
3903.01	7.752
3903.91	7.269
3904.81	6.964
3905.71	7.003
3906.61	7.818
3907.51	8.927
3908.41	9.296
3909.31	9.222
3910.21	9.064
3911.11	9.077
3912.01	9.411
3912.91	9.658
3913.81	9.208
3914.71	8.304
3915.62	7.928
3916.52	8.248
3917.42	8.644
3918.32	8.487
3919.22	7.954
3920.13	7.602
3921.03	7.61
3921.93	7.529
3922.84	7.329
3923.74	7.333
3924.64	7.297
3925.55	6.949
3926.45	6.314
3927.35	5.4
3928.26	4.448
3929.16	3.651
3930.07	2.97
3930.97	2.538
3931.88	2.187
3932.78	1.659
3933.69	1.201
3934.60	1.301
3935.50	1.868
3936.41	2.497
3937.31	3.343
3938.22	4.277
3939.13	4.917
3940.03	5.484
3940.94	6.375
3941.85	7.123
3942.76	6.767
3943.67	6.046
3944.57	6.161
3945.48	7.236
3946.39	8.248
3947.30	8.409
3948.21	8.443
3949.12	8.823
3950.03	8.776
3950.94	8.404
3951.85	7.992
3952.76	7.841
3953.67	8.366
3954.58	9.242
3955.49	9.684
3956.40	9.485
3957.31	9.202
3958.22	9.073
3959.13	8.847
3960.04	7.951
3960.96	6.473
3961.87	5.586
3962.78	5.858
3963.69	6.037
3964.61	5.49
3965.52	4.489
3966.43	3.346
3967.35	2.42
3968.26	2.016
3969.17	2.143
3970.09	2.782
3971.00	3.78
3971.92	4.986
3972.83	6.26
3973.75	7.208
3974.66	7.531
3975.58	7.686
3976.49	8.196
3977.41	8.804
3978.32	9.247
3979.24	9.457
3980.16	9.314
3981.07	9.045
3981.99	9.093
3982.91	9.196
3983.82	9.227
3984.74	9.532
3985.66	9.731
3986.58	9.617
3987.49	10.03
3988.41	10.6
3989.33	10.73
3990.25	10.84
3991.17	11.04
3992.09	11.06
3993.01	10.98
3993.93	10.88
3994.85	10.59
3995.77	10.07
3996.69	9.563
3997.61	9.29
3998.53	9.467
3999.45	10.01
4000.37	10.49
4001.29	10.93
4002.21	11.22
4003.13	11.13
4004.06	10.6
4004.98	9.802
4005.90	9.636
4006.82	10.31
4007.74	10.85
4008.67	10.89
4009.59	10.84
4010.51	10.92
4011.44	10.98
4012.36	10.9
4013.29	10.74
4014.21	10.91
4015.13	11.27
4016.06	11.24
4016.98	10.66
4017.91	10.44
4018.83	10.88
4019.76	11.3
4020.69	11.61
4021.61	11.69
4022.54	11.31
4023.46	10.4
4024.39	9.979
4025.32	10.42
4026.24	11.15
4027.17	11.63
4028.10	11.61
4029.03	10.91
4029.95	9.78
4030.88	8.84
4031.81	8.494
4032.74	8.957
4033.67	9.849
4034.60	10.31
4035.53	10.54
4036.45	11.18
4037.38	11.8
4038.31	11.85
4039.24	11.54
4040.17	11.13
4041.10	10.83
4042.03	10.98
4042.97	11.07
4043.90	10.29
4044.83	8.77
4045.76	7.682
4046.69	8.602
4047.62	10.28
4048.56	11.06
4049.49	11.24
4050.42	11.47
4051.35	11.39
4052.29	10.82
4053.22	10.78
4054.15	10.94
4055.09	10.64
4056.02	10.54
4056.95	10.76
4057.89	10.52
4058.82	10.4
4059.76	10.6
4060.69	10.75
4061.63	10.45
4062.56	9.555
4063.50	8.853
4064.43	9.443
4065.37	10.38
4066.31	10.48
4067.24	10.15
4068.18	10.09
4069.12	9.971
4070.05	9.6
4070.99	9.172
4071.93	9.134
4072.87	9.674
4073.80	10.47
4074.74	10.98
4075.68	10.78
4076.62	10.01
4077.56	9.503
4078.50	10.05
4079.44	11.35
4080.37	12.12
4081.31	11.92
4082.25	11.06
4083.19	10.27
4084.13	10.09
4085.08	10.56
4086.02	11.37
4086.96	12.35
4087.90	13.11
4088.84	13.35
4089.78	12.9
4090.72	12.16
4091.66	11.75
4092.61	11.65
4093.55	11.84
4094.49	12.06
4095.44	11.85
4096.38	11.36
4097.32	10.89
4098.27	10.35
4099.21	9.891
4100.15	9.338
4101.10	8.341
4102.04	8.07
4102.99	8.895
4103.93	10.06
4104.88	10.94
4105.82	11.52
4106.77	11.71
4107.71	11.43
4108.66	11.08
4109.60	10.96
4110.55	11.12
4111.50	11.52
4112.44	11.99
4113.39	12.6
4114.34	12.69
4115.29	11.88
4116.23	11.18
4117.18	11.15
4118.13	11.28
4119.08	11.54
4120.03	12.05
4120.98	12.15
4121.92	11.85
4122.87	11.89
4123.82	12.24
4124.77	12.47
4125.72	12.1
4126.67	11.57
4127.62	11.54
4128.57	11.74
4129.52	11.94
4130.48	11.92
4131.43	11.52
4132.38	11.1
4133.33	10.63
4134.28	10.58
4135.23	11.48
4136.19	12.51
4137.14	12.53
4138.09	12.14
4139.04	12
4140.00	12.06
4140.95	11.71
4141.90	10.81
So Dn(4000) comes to 1.6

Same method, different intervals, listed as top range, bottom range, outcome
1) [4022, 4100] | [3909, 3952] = 1.77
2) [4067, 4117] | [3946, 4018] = 1.31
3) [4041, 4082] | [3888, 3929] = 1.40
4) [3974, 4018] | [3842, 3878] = 1.28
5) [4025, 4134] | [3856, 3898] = 1.52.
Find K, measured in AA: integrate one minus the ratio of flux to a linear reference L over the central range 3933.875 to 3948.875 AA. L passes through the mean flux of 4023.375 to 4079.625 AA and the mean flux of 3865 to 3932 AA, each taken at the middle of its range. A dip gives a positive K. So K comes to 5.3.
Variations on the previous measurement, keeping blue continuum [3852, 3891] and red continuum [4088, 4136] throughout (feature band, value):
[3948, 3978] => 8.0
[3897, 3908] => 0.3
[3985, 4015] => -2.2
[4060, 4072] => 0.9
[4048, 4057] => -0.4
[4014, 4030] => -1.4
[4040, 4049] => 0.3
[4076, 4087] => 0.1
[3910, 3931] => 3.2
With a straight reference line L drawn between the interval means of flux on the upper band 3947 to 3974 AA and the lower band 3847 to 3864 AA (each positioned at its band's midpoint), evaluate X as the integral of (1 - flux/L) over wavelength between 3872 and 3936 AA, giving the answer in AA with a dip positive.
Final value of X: 2.92 AA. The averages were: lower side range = 8.24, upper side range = 6.63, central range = 7.18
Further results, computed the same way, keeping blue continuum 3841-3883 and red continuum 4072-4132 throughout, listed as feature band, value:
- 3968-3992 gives 4.2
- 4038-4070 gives 0.8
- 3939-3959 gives 3.3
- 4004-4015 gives -0.5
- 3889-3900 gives 0.6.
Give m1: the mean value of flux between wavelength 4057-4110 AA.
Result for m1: 10.7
